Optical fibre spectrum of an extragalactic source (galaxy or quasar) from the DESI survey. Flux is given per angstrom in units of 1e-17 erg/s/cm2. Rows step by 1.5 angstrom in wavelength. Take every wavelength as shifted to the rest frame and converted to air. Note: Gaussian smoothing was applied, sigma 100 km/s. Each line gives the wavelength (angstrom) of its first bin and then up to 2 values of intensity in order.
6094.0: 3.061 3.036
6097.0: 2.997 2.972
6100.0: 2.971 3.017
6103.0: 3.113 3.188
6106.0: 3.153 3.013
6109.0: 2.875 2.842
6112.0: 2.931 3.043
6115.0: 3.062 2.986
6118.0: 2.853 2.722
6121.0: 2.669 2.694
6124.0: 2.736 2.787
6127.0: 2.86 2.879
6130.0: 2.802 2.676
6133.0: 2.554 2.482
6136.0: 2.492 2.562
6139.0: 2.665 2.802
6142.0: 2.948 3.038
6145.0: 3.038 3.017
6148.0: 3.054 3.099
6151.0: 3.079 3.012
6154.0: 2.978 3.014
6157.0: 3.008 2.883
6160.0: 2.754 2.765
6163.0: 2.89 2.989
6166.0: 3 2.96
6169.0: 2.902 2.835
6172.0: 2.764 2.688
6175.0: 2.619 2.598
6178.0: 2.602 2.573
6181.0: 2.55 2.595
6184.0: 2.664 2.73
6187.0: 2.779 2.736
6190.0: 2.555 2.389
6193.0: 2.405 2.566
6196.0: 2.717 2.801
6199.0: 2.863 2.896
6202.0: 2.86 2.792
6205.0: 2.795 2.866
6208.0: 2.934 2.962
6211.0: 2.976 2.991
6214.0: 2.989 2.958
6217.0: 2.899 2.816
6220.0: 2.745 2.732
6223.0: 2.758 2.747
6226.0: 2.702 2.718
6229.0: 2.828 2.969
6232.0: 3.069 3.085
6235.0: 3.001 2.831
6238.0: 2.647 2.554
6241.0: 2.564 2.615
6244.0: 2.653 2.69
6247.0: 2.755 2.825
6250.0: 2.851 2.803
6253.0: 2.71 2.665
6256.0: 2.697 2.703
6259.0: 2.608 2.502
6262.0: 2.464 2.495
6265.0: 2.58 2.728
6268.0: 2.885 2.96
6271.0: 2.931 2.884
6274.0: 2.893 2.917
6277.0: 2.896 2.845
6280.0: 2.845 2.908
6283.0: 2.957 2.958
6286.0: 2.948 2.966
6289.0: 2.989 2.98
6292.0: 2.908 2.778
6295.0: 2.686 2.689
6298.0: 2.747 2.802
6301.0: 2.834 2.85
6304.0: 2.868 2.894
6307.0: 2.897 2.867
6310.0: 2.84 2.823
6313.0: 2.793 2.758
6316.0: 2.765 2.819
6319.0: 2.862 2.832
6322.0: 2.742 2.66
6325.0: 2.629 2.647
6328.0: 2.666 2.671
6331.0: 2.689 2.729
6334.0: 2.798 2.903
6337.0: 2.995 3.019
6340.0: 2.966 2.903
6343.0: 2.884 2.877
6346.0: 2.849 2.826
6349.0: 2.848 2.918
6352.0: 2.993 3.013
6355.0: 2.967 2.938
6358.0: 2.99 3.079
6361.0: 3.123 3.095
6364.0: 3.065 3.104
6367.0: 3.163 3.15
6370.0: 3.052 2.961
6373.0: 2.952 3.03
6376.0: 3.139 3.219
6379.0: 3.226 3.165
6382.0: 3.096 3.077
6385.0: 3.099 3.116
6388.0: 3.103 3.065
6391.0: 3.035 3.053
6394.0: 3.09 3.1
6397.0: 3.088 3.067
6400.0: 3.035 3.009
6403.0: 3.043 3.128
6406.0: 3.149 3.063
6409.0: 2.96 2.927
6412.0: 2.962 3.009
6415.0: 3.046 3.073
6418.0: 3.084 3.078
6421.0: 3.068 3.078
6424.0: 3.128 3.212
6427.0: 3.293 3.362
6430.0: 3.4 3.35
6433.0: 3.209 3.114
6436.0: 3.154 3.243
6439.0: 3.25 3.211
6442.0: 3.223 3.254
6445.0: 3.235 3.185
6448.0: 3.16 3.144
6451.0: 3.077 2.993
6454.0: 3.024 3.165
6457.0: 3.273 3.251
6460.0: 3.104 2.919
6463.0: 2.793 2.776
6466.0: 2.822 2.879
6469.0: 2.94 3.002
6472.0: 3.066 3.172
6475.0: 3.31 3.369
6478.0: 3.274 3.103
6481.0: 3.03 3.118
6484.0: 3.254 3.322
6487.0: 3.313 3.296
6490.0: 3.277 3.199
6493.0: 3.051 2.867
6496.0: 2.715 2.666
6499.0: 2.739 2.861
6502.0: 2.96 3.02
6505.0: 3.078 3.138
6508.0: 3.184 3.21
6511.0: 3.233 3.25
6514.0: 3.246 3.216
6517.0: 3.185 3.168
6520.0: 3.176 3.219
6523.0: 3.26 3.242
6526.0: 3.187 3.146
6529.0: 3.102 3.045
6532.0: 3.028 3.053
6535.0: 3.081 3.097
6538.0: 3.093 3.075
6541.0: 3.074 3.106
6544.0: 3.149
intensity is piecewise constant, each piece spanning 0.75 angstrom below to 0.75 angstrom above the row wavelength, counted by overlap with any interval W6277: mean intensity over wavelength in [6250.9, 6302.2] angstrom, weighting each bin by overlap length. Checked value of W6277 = 2.8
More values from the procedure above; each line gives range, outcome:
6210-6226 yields 2.86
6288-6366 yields 2.86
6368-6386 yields 3.1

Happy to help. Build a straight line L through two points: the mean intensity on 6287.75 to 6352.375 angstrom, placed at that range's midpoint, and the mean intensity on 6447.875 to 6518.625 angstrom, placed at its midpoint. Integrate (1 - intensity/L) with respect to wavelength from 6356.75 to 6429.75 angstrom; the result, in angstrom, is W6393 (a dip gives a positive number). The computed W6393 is -3.6 angstrom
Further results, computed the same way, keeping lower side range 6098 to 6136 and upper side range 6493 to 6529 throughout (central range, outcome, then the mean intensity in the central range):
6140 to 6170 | -0.8 angstrom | 2.96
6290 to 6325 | 1.9 angstrom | 2.81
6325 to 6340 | 1.0 angstrom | 2.79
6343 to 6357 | 0.4 angstrom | 2.91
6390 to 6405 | -0.2 angstrom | 3.06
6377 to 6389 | -0.5 angstrom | 3.13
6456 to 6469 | 0.3 angstrom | 2.98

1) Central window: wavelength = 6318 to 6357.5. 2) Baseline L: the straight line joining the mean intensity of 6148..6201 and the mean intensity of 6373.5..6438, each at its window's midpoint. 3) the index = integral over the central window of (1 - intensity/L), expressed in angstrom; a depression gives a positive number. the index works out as 2.31 angstrom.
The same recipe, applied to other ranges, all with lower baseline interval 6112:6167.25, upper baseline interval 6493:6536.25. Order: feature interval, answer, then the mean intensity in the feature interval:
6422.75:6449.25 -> -1.7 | 3.23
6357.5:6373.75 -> -0.4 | 3.07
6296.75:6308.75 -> 0.5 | 2.84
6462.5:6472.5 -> 0.5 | 2.9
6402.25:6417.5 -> -0.1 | 3.04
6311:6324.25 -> 0.8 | 2.78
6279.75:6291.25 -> 0.0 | 2.95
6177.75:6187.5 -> 0.8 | 2.64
